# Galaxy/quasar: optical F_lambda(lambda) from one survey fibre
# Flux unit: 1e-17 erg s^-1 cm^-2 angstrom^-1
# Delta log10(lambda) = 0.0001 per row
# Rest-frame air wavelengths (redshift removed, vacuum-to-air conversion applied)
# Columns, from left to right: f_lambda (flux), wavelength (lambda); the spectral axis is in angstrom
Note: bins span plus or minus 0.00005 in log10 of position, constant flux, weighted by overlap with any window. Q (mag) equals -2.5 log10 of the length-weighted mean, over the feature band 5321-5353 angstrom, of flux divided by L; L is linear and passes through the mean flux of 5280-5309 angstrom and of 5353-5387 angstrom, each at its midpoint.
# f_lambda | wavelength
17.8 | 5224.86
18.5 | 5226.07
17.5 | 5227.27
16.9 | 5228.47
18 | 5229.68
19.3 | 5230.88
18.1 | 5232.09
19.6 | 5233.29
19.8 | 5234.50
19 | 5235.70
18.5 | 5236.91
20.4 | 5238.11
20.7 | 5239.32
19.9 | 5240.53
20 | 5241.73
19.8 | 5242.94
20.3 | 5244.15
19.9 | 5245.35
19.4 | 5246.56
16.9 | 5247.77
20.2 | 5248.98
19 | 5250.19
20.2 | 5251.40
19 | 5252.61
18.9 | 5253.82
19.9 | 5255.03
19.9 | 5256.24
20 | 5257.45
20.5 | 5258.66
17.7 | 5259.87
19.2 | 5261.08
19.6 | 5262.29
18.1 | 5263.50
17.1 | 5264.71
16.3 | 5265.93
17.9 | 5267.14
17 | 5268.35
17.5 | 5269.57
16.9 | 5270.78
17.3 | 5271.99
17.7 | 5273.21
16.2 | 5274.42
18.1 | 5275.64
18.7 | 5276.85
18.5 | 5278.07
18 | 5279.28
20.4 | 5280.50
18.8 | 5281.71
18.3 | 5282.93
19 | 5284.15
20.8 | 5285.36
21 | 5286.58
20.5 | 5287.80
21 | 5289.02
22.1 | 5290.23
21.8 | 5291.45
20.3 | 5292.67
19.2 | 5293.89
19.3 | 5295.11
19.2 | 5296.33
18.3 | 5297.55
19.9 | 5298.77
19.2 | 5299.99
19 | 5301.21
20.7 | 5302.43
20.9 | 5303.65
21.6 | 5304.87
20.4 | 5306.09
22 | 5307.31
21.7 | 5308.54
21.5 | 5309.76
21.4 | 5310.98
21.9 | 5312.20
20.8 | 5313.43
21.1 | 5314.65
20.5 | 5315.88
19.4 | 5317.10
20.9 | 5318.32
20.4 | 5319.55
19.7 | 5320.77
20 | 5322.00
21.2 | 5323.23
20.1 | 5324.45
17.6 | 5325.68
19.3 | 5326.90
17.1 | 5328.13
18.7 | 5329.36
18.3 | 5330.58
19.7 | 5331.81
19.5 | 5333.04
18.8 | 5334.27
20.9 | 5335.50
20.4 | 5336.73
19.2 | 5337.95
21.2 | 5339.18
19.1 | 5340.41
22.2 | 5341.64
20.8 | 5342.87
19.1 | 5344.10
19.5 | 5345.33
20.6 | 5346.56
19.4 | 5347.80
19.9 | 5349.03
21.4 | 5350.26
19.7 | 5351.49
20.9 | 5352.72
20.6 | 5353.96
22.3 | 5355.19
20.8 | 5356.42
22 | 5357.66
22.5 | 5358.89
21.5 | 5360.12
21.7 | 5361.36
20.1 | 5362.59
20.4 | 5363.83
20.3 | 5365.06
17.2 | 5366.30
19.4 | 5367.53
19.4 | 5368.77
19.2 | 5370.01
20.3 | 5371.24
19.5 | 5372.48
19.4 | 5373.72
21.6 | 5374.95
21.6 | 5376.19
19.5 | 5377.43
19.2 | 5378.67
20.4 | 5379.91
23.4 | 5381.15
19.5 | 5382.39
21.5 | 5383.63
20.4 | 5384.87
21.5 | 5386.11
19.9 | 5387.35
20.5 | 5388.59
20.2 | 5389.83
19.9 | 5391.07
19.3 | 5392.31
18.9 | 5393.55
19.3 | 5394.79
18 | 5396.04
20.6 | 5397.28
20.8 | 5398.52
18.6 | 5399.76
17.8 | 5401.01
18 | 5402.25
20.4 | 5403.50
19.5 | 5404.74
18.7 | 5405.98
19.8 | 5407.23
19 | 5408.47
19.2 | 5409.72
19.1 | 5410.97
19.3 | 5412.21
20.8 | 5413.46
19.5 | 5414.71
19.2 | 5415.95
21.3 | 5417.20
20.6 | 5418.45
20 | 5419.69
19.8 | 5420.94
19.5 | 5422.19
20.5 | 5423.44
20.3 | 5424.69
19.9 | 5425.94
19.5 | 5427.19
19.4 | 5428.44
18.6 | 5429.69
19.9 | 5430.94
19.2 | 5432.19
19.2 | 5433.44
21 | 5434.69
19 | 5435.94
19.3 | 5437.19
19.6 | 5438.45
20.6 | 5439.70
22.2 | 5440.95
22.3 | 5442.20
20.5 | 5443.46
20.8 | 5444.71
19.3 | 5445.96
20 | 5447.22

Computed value 0.03 mag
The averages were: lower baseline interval 20.2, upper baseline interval 20.6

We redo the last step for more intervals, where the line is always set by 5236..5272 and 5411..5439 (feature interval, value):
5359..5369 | -0.04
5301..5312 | -0.10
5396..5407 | 0.02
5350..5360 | -0.10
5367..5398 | -0.03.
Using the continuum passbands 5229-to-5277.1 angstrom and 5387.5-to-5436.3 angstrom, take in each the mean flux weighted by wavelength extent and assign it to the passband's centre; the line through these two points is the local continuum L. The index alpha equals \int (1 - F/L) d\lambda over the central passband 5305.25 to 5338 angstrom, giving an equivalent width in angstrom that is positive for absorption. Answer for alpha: -1.7 angstrom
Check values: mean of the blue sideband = 18.8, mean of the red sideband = 19.6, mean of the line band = 20.1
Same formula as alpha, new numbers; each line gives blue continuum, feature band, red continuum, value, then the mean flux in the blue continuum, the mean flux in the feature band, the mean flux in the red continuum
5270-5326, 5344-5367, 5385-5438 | -0.93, 19.9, 20.5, 19.6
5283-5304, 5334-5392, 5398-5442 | -1.54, 20.1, 20.4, 19.7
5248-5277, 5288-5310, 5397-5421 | -2.02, 18.4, 20.4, 19.6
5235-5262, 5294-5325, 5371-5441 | -1.22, 19.5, 20.4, 19.9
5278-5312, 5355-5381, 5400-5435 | -0.75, 20.2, 20.4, 19.6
